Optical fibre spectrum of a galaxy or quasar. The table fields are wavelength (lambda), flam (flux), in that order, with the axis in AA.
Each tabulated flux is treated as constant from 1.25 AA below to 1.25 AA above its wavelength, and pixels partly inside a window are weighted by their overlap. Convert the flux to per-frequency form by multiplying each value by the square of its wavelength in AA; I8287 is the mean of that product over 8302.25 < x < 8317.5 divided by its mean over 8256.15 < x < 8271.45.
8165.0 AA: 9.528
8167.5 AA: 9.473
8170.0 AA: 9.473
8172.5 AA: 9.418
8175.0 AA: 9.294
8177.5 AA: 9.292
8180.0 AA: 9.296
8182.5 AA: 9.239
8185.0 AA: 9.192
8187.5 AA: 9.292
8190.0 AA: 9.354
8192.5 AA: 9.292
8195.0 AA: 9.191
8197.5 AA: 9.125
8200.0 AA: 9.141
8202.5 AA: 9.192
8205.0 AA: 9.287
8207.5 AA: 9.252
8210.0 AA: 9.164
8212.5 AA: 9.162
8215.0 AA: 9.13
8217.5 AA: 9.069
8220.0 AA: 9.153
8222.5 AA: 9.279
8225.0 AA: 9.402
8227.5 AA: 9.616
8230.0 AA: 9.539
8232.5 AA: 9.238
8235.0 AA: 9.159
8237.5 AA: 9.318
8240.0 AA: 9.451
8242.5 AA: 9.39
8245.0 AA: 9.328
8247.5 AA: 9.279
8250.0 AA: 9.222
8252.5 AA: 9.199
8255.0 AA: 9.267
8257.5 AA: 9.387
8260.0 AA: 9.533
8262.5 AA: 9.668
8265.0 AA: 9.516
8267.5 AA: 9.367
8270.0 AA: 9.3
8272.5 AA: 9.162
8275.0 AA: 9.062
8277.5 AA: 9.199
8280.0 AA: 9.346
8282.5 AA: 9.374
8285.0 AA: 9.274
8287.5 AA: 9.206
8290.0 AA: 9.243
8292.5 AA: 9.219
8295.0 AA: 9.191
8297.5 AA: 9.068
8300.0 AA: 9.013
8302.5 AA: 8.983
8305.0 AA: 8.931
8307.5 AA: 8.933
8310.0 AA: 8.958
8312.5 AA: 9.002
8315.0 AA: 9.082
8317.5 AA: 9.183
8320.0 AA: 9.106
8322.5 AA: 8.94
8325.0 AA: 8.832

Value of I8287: 1.0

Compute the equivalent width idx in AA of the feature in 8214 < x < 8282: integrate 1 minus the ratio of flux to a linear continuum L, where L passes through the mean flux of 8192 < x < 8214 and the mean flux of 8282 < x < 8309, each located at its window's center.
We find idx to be -1.18 AA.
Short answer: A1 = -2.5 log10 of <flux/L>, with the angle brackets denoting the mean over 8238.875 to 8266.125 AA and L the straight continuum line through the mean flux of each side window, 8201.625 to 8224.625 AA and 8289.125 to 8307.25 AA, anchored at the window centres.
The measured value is -0.03 mag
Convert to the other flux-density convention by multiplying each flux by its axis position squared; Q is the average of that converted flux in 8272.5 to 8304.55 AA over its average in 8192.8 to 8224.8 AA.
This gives 1.02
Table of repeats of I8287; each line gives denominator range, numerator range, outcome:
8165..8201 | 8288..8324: 1.00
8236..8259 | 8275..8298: 1.00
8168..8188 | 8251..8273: 1.03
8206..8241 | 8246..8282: 1.01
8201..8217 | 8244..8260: 1.02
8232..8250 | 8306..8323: 0.99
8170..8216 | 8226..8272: 1.03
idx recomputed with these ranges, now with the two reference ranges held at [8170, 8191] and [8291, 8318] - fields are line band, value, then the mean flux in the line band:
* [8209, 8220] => 0.12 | 9.13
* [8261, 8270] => -0.35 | 9.49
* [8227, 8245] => -0.36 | 9.37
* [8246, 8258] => -0.14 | 9.26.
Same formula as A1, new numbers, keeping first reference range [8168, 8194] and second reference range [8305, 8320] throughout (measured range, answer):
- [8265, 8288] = -0.019 mag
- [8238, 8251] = -0.018 mag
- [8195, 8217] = 0.010 mag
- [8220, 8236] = -0.017 mag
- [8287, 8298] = -0.014 mag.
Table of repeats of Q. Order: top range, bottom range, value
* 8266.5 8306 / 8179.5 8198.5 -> 1.02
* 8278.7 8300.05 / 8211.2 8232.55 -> 1.01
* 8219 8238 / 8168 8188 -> 1.01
